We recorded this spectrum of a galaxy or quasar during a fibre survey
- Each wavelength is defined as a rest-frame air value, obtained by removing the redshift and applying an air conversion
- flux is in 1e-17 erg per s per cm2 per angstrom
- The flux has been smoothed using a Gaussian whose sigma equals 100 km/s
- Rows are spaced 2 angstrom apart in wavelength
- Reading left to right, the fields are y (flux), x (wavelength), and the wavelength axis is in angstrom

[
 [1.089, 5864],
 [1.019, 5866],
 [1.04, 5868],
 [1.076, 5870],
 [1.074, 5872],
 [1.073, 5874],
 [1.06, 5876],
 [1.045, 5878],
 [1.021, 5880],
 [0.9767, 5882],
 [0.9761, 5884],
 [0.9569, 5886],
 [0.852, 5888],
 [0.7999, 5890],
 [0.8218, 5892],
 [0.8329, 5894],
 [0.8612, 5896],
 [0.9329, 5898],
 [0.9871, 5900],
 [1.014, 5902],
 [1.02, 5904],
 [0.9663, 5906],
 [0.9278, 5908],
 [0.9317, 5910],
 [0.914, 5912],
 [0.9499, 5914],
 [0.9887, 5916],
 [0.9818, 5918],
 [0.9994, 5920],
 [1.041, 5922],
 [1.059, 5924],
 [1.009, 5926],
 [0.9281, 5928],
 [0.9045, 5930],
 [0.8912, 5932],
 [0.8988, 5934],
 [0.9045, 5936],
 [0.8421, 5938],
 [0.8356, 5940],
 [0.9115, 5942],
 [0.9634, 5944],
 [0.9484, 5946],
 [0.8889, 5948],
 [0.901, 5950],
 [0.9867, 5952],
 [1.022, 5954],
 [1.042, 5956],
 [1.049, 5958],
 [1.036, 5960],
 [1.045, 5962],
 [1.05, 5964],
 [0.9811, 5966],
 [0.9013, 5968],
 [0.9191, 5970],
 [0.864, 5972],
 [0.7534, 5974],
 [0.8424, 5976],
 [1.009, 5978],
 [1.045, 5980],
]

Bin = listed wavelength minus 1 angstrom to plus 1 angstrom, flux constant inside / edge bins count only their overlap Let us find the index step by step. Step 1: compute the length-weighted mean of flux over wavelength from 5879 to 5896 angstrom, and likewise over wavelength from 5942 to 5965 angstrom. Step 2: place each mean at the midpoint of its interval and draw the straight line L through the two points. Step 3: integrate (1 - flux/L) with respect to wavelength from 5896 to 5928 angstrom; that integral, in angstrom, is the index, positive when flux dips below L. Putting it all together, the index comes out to -1.41 angstrom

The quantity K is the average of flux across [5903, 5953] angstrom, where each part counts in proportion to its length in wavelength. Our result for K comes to 0.944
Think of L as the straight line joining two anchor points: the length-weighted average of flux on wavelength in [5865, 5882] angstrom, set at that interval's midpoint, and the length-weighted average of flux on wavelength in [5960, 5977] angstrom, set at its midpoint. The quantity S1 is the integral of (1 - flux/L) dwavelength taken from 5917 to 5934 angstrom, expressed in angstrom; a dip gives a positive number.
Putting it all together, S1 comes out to 0.2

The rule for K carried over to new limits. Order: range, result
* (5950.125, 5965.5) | 1.02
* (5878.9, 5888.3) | 0.965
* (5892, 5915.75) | 0.936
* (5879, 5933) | 0.946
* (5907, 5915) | 0.931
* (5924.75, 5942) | 0.905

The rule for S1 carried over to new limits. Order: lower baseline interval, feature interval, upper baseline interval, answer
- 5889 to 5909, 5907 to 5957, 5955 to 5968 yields 1.31 angstrom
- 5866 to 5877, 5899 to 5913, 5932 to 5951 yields 0.22 angstrom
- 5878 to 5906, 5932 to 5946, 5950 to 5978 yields 0.80 angstrom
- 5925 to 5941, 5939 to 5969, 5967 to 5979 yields -2.69 angstrom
